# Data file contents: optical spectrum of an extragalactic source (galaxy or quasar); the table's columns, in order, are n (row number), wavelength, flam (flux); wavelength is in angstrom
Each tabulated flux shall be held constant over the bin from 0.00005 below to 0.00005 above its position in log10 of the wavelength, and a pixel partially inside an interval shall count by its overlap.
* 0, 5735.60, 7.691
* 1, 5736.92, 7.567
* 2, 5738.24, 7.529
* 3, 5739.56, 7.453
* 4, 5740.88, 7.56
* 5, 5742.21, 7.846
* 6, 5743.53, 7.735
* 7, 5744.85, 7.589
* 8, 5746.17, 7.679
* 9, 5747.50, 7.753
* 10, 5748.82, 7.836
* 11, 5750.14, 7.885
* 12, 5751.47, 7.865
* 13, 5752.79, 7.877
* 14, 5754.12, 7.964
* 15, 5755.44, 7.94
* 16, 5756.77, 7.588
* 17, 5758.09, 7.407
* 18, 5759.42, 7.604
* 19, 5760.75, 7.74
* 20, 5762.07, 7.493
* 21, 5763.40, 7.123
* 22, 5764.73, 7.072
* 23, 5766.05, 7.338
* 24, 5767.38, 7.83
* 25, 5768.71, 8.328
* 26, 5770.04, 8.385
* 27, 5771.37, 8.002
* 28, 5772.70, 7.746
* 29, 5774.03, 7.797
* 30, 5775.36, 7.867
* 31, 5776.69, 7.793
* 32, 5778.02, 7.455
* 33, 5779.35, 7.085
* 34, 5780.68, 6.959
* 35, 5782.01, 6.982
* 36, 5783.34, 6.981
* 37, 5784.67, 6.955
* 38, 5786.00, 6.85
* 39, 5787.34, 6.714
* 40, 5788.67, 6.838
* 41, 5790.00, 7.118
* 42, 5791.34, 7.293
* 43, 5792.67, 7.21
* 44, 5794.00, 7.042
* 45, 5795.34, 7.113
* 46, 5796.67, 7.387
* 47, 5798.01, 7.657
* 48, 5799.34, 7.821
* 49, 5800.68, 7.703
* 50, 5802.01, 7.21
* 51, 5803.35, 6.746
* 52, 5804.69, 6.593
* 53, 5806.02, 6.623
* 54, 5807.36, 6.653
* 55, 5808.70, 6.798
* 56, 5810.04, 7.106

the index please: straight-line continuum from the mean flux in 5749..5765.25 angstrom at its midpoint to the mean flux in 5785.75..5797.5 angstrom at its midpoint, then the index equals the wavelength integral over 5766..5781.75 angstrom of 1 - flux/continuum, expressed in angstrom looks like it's -0.74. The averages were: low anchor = 7.64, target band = 7.71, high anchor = 7.07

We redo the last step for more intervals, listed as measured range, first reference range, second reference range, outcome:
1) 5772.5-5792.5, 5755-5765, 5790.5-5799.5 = 0.5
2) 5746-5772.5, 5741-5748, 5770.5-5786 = -0.6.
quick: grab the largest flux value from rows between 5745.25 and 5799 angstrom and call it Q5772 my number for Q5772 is 8.385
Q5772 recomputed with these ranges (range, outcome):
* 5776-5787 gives 7.793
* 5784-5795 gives 7.293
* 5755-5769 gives 8.328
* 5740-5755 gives 7.964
